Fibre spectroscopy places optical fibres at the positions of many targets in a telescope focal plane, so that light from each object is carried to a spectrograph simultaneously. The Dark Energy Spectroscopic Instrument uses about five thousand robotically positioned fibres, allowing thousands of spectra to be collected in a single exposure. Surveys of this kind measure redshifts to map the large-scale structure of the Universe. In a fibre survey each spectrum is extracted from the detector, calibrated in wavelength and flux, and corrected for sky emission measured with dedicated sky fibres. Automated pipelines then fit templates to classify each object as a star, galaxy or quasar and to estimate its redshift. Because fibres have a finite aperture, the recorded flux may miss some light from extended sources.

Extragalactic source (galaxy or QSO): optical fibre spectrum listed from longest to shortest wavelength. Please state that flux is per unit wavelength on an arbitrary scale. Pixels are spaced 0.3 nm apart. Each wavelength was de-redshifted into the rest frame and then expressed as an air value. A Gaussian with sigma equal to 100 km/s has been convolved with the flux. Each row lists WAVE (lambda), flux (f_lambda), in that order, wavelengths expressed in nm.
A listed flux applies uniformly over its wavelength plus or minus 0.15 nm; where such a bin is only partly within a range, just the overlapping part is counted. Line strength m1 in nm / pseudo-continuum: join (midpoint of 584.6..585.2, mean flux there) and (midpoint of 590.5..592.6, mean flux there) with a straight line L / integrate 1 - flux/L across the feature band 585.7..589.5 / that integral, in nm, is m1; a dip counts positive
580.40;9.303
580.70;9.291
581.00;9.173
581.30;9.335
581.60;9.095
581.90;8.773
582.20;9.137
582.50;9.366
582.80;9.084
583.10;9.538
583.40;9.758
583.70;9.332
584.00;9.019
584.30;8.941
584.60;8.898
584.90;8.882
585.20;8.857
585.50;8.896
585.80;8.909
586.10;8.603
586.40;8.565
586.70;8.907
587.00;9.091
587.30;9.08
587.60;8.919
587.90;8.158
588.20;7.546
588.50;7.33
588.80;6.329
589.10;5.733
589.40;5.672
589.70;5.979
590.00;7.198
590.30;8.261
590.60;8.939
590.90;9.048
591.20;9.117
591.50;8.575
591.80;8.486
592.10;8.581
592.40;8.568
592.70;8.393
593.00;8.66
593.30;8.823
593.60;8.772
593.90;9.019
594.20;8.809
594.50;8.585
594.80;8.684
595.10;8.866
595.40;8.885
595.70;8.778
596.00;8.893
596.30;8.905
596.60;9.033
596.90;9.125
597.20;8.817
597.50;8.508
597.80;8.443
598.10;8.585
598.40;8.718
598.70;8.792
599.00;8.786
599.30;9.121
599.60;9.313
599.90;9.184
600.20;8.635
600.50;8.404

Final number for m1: 0.39 nm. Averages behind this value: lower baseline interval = 8.88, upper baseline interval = 8.75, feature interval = 7.93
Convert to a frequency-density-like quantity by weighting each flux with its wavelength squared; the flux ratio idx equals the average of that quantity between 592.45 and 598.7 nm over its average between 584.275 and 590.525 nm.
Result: 1.12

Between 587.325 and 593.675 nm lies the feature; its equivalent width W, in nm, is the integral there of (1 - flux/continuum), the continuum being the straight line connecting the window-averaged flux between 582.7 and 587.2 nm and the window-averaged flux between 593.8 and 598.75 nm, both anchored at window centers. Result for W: 0.67 nm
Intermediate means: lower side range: 9.02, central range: 7.97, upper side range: 8.79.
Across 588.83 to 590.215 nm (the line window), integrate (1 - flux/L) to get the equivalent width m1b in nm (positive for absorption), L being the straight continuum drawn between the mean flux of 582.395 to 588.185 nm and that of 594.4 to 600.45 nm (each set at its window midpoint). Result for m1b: 0.412 nm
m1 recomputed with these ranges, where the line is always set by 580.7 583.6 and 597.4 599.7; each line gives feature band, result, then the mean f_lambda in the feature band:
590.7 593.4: 0.08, 8.7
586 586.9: 0.04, 8.72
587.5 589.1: 0.29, 7.44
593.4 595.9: 0.03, 8.8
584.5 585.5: 0.03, 8.88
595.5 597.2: -0.02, 8.93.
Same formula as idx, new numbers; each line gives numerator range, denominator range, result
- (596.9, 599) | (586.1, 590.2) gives 1.18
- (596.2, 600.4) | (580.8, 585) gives 1.02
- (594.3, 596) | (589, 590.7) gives 1.29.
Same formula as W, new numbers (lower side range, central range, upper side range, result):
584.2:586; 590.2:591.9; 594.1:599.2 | 0.01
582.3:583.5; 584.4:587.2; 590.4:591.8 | 0.11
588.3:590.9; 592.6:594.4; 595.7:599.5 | -0.19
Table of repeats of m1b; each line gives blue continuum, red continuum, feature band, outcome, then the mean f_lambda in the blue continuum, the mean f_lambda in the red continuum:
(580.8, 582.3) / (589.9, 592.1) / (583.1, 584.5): -0.05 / 9.11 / 8.55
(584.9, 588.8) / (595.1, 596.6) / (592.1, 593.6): 0.02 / 8.5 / 8.88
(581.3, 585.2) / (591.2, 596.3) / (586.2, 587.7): 0.02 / 9.15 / 8.73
